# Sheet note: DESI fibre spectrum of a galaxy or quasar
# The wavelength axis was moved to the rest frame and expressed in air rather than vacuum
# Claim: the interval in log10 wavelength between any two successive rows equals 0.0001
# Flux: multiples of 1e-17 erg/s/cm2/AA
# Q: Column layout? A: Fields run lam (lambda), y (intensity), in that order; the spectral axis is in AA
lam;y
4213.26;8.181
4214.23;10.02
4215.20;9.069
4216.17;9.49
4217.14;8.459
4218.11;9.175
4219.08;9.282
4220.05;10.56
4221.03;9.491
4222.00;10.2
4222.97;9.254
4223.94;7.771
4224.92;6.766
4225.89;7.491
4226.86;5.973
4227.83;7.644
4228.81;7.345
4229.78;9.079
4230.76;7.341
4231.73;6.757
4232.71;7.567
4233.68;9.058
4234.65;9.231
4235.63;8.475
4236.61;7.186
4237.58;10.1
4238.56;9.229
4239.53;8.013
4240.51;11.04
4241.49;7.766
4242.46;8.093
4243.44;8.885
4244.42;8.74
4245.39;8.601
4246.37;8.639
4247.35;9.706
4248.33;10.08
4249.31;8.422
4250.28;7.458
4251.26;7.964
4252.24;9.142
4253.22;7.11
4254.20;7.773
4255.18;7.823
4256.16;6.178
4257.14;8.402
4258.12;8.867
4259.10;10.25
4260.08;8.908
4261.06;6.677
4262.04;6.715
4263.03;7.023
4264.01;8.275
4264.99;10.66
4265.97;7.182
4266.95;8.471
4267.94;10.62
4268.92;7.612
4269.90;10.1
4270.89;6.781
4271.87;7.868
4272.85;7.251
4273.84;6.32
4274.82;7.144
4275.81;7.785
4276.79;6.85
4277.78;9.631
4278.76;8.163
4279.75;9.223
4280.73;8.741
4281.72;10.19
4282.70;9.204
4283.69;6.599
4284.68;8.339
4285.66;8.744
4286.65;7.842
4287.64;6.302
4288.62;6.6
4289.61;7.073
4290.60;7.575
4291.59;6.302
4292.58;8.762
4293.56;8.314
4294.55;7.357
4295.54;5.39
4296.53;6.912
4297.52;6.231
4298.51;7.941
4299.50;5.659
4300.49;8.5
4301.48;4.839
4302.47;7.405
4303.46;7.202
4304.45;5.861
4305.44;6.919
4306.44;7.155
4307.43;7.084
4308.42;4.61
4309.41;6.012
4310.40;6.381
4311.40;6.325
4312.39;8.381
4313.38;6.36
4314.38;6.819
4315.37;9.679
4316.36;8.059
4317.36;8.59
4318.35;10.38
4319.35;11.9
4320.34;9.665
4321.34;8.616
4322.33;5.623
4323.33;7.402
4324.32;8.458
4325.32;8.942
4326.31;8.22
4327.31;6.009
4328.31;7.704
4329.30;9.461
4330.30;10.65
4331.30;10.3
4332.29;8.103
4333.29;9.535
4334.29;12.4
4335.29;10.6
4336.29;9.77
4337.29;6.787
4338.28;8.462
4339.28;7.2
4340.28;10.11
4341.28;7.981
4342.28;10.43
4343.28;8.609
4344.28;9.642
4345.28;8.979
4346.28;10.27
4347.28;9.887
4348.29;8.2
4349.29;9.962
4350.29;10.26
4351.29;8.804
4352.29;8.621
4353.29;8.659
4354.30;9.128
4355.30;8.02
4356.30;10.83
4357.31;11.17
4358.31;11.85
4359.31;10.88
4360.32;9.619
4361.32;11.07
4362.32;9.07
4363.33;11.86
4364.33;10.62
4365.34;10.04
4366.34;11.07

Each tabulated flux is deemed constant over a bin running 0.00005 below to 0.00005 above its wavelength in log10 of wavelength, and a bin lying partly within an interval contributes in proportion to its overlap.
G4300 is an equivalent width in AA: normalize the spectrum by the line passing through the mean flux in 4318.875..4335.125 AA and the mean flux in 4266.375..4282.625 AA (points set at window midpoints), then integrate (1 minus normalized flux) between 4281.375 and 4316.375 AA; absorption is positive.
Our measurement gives 5.9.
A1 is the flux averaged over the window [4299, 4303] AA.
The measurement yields 6.61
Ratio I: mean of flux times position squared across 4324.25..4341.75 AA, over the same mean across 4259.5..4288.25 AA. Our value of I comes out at 1.1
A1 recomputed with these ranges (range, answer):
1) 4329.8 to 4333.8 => 9.65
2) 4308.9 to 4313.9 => 6.68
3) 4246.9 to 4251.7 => 8.73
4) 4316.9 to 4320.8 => 10.2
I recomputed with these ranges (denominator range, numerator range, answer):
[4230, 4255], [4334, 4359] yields 1.17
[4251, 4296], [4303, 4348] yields 1.08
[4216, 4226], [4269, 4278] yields 0.88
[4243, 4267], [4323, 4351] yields 1.14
